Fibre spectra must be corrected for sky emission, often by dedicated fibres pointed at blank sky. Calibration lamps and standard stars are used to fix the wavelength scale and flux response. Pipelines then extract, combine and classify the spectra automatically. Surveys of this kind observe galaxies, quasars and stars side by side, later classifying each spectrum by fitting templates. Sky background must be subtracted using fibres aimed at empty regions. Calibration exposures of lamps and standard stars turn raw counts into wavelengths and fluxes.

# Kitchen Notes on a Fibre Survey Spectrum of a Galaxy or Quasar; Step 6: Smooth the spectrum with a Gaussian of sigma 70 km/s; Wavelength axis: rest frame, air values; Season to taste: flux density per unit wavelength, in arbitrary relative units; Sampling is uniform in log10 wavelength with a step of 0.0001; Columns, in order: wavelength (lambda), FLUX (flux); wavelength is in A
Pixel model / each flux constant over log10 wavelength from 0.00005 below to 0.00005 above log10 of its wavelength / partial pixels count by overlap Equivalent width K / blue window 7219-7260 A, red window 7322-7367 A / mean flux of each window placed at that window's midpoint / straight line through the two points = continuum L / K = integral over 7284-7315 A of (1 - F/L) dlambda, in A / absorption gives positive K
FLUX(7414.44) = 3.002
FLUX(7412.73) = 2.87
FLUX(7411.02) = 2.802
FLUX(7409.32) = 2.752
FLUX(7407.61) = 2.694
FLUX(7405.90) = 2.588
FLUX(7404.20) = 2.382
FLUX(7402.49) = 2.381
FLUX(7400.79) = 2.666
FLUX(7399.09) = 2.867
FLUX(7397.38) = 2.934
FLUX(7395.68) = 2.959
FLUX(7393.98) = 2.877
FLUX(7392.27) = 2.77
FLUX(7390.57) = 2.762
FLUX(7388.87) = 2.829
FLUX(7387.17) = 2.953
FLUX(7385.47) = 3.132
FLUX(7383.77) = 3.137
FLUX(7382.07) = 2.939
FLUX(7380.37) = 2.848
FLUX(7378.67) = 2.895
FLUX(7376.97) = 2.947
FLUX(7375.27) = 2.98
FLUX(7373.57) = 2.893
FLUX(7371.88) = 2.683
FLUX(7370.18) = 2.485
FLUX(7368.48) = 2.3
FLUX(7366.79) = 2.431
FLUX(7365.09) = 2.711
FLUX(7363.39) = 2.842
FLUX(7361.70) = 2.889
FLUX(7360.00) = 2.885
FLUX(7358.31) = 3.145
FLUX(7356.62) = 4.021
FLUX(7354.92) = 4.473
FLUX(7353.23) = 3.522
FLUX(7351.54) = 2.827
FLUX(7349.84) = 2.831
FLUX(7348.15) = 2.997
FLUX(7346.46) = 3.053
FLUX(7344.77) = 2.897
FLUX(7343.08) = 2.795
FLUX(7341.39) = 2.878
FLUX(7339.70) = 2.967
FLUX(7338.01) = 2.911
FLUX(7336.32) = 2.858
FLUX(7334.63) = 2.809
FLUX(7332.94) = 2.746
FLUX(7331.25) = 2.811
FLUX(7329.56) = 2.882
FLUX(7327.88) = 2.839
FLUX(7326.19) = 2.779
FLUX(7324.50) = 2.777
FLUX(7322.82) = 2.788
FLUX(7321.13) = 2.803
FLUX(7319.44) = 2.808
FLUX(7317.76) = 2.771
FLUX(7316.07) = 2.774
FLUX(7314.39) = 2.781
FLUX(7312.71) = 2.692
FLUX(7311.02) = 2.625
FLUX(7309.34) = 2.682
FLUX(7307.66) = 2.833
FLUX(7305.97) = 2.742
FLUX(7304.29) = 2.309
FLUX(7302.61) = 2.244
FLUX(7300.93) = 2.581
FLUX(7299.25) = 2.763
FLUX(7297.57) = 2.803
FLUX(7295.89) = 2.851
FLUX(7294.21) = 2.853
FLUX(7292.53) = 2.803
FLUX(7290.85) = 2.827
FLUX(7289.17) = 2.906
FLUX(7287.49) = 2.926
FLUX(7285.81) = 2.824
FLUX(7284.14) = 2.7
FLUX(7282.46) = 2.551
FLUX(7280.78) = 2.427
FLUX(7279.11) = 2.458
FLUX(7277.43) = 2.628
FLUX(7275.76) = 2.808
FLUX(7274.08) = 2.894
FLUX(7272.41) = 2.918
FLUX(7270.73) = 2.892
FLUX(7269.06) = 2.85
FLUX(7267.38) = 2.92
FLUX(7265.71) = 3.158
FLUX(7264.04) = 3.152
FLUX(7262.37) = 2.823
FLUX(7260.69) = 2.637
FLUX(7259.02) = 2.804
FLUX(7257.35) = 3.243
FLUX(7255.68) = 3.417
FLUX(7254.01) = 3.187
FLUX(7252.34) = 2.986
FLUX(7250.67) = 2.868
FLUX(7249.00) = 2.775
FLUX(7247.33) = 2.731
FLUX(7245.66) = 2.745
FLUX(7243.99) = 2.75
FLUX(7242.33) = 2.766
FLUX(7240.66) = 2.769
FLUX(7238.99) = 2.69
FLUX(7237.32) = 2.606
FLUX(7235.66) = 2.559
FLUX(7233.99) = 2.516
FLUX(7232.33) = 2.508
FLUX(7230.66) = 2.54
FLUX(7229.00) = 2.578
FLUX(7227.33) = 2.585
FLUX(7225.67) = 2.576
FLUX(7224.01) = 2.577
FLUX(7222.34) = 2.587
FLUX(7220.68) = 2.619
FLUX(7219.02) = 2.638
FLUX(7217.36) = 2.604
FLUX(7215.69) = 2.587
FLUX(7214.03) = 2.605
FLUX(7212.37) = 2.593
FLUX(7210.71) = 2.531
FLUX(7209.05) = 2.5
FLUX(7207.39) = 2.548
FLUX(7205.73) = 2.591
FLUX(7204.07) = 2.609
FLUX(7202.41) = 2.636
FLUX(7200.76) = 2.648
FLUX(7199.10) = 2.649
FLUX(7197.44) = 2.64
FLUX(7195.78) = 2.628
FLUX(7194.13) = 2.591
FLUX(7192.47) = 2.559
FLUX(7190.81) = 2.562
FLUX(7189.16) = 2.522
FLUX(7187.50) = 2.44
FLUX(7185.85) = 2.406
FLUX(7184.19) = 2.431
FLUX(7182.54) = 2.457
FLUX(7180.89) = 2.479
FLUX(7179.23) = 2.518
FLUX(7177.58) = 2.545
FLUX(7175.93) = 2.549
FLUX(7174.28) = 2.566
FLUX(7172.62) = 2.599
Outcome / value 1.7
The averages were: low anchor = 2.75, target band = 2.72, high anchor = 2.98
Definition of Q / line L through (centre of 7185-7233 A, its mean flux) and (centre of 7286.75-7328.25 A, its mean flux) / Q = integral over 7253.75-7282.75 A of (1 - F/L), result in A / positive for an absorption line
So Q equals -2.20 A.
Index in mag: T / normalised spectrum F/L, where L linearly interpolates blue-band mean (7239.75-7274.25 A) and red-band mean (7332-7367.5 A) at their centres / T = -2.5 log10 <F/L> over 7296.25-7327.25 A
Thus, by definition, 0.11 mag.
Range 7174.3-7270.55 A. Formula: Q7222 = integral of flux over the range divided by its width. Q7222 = 2.68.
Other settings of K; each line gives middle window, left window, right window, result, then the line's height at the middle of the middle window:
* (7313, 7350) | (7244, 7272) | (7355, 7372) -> 1.1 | 2.93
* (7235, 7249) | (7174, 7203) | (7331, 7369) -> -0.1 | 2.69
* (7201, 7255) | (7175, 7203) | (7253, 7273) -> 2.5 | 2.78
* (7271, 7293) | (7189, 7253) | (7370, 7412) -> -0.4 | 2.7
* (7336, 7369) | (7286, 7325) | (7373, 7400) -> -2.1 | 2.84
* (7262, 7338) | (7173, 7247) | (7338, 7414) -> -0.5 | 2.75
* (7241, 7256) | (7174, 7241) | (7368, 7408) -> -1.6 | 2.62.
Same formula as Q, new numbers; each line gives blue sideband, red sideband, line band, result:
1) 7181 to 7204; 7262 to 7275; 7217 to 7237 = 1.17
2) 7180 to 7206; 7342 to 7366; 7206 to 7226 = 0.41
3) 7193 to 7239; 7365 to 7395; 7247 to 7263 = -1.90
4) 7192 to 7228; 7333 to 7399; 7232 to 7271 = -2.35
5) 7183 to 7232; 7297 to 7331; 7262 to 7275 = -1.48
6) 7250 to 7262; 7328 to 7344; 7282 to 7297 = 0.68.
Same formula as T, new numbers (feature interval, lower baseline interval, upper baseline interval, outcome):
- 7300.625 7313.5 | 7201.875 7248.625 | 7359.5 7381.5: 0.043 mag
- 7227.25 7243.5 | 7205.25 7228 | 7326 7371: 0.008 mag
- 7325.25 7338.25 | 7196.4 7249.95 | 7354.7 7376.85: 0.014 mag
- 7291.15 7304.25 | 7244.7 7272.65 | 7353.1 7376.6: 0.110 mag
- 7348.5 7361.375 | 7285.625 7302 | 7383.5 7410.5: -0.198 mag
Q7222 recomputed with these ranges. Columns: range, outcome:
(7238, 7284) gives 2.84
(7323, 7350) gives 2.86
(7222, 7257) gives 2.74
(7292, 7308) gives 2.67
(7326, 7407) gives 2.9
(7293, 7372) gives 2.85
